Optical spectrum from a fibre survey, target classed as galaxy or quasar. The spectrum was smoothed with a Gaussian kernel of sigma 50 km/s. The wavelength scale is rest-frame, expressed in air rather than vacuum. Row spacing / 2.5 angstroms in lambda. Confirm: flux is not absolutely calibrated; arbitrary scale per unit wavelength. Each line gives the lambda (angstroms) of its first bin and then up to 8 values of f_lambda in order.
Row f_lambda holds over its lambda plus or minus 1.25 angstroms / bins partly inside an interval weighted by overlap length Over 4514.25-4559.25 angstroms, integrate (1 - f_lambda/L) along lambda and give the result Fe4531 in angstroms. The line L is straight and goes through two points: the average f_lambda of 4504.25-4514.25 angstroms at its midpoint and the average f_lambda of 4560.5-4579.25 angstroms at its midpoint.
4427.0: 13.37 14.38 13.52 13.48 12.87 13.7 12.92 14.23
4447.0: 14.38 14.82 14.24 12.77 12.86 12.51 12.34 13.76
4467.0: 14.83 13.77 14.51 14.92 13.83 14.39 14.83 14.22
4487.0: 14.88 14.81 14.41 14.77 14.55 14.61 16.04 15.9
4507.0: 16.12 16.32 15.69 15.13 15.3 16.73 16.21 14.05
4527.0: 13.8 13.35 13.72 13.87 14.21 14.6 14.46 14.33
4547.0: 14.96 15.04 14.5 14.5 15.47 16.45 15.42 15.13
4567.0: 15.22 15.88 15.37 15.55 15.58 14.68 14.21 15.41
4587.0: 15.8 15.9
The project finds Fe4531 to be 2.84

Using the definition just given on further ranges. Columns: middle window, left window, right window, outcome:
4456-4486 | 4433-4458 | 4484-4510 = 1.0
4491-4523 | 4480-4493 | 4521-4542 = -2.4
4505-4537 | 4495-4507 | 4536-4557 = 0.0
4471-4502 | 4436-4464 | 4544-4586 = -1.4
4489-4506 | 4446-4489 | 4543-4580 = -0.8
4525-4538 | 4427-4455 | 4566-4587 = 0.9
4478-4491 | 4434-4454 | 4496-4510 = 0.4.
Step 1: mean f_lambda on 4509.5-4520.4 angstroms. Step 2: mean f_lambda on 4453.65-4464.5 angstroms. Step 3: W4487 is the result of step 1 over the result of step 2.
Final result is 1.24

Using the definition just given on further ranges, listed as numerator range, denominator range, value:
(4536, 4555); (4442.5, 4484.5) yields 1.05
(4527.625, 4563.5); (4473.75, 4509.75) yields 0.98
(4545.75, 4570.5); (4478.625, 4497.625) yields 1.04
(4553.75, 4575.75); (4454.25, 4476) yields 1.13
